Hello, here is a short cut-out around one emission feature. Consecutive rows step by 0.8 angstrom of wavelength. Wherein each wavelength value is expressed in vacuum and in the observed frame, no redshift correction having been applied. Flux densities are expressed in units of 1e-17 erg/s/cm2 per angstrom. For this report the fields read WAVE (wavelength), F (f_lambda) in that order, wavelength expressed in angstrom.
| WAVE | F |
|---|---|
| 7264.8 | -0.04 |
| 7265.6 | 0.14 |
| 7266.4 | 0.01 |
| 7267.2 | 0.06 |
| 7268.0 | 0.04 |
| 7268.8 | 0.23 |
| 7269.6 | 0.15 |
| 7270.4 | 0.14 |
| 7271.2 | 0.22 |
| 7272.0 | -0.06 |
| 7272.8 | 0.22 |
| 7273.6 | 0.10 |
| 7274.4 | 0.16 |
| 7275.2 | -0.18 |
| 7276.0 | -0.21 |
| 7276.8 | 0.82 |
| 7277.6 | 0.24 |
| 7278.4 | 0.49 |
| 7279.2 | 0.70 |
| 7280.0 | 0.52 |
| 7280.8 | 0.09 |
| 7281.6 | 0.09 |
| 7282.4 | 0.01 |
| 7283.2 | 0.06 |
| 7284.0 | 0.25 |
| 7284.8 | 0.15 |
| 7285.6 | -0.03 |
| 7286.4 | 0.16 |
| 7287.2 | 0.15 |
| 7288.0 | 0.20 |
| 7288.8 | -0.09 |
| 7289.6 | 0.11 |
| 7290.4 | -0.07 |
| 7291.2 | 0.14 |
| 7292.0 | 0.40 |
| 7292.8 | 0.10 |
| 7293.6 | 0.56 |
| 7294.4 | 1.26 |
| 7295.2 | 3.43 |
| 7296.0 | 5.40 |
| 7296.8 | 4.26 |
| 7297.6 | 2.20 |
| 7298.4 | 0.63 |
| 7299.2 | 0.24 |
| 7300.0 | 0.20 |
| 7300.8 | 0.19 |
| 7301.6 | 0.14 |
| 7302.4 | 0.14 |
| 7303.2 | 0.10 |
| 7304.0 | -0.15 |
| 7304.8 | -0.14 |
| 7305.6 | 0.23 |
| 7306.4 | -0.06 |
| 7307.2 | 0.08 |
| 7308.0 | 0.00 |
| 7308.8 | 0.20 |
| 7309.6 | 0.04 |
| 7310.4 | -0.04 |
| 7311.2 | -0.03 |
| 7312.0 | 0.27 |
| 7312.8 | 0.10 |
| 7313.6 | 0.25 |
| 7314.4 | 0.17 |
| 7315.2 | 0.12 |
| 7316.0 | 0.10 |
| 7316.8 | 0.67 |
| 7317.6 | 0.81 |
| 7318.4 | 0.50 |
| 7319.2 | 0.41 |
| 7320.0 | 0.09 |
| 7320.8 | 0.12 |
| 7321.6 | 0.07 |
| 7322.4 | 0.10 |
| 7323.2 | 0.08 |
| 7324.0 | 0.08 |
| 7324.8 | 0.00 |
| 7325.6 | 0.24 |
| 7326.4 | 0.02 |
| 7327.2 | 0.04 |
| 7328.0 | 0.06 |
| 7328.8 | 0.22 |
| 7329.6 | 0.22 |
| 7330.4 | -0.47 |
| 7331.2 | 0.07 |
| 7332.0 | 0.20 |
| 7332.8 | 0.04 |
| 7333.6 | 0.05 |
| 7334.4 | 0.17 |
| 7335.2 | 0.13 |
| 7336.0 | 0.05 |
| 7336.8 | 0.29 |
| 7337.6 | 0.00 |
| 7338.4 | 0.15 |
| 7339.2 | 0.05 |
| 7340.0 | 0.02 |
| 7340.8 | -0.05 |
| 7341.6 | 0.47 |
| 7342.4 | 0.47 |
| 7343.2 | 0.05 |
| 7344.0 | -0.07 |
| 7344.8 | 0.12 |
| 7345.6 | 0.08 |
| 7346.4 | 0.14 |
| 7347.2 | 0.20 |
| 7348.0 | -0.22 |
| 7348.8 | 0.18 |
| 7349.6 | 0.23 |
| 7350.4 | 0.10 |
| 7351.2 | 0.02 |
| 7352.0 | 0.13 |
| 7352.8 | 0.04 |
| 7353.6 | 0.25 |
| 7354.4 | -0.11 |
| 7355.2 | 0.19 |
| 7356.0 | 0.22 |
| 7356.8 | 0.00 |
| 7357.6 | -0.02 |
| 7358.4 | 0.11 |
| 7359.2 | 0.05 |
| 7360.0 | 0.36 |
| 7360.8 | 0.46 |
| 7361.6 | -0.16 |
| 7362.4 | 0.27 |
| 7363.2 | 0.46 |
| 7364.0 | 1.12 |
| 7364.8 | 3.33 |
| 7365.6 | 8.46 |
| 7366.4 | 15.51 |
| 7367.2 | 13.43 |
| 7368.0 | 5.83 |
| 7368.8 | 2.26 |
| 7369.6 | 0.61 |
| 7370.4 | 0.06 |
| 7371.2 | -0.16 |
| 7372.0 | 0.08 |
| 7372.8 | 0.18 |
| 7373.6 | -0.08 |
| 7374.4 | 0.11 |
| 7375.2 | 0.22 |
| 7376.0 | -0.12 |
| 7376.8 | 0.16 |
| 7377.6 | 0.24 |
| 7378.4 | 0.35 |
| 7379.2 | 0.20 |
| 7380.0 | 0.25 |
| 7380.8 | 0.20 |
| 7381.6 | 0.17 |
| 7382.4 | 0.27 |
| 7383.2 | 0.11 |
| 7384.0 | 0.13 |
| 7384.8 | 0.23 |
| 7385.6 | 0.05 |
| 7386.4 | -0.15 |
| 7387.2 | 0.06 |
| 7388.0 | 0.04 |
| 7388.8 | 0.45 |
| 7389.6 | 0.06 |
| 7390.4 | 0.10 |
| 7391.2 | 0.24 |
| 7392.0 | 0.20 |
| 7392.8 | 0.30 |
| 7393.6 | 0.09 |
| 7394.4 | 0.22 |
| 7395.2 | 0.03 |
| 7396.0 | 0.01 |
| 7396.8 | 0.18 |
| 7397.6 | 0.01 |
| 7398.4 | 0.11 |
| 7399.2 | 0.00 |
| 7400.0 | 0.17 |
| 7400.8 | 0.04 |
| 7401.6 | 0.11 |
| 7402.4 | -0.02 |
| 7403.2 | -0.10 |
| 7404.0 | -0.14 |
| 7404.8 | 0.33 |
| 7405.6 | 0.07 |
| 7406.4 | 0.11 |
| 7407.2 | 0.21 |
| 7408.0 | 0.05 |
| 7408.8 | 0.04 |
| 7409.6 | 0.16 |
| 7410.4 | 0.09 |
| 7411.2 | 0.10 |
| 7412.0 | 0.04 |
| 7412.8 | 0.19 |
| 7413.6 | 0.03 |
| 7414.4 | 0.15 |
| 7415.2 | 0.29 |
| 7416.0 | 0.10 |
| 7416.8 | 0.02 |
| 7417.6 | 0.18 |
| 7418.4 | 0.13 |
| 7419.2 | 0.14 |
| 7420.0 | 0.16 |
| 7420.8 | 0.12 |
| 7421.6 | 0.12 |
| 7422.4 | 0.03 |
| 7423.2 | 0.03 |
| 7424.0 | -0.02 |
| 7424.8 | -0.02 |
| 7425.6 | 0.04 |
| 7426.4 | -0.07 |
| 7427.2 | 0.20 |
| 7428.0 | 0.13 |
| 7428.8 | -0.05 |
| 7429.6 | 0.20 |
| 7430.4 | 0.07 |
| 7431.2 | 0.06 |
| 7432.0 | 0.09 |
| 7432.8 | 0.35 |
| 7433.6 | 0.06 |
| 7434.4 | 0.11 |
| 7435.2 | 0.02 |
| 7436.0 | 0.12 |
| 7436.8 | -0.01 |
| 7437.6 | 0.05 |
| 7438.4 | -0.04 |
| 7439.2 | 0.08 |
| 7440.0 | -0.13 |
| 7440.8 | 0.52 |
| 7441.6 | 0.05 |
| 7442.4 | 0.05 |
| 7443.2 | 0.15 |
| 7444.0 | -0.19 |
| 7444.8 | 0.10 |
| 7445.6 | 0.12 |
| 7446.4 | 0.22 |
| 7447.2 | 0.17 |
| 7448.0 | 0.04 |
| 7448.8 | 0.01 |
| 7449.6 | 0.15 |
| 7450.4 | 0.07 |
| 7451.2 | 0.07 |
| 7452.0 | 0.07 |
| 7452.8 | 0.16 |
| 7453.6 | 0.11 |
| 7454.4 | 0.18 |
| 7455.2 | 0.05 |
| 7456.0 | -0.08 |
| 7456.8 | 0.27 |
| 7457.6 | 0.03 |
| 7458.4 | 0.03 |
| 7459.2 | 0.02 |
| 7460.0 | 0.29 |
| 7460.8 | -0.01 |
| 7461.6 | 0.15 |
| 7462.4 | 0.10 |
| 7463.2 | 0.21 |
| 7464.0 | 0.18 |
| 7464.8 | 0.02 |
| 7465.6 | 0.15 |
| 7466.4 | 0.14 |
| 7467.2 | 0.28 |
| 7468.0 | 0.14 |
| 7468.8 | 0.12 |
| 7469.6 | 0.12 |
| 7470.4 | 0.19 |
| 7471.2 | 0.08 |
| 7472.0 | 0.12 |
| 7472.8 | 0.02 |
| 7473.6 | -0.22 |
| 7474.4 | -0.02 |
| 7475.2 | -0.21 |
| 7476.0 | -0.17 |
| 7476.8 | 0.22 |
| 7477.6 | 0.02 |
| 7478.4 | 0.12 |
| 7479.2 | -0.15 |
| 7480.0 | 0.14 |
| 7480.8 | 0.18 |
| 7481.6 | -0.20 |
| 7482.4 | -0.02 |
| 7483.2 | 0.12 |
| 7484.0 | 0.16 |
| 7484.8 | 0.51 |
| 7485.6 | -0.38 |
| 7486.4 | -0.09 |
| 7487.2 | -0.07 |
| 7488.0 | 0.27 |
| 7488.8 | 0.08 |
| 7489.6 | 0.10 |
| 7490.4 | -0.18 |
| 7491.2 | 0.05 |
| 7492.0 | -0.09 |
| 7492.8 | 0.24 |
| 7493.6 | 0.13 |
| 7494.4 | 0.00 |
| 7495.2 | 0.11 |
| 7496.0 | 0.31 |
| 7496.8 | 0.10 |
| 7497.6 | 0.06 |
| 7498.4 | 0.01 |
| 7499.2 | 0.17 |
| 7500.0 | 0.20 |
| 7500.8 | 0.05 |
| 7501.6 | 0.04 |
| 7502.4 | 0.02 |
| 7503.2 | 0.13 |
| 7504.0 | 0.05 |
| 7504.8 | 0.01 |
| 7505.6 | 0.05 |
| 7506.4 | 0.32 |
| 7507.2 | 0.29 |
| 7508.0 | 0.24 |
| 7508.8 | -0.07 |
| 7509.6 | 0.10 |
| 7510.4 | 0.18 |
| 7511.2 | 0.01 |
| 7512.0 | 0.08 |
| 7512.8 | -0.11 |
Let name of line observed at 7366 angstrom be [O III] 5007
